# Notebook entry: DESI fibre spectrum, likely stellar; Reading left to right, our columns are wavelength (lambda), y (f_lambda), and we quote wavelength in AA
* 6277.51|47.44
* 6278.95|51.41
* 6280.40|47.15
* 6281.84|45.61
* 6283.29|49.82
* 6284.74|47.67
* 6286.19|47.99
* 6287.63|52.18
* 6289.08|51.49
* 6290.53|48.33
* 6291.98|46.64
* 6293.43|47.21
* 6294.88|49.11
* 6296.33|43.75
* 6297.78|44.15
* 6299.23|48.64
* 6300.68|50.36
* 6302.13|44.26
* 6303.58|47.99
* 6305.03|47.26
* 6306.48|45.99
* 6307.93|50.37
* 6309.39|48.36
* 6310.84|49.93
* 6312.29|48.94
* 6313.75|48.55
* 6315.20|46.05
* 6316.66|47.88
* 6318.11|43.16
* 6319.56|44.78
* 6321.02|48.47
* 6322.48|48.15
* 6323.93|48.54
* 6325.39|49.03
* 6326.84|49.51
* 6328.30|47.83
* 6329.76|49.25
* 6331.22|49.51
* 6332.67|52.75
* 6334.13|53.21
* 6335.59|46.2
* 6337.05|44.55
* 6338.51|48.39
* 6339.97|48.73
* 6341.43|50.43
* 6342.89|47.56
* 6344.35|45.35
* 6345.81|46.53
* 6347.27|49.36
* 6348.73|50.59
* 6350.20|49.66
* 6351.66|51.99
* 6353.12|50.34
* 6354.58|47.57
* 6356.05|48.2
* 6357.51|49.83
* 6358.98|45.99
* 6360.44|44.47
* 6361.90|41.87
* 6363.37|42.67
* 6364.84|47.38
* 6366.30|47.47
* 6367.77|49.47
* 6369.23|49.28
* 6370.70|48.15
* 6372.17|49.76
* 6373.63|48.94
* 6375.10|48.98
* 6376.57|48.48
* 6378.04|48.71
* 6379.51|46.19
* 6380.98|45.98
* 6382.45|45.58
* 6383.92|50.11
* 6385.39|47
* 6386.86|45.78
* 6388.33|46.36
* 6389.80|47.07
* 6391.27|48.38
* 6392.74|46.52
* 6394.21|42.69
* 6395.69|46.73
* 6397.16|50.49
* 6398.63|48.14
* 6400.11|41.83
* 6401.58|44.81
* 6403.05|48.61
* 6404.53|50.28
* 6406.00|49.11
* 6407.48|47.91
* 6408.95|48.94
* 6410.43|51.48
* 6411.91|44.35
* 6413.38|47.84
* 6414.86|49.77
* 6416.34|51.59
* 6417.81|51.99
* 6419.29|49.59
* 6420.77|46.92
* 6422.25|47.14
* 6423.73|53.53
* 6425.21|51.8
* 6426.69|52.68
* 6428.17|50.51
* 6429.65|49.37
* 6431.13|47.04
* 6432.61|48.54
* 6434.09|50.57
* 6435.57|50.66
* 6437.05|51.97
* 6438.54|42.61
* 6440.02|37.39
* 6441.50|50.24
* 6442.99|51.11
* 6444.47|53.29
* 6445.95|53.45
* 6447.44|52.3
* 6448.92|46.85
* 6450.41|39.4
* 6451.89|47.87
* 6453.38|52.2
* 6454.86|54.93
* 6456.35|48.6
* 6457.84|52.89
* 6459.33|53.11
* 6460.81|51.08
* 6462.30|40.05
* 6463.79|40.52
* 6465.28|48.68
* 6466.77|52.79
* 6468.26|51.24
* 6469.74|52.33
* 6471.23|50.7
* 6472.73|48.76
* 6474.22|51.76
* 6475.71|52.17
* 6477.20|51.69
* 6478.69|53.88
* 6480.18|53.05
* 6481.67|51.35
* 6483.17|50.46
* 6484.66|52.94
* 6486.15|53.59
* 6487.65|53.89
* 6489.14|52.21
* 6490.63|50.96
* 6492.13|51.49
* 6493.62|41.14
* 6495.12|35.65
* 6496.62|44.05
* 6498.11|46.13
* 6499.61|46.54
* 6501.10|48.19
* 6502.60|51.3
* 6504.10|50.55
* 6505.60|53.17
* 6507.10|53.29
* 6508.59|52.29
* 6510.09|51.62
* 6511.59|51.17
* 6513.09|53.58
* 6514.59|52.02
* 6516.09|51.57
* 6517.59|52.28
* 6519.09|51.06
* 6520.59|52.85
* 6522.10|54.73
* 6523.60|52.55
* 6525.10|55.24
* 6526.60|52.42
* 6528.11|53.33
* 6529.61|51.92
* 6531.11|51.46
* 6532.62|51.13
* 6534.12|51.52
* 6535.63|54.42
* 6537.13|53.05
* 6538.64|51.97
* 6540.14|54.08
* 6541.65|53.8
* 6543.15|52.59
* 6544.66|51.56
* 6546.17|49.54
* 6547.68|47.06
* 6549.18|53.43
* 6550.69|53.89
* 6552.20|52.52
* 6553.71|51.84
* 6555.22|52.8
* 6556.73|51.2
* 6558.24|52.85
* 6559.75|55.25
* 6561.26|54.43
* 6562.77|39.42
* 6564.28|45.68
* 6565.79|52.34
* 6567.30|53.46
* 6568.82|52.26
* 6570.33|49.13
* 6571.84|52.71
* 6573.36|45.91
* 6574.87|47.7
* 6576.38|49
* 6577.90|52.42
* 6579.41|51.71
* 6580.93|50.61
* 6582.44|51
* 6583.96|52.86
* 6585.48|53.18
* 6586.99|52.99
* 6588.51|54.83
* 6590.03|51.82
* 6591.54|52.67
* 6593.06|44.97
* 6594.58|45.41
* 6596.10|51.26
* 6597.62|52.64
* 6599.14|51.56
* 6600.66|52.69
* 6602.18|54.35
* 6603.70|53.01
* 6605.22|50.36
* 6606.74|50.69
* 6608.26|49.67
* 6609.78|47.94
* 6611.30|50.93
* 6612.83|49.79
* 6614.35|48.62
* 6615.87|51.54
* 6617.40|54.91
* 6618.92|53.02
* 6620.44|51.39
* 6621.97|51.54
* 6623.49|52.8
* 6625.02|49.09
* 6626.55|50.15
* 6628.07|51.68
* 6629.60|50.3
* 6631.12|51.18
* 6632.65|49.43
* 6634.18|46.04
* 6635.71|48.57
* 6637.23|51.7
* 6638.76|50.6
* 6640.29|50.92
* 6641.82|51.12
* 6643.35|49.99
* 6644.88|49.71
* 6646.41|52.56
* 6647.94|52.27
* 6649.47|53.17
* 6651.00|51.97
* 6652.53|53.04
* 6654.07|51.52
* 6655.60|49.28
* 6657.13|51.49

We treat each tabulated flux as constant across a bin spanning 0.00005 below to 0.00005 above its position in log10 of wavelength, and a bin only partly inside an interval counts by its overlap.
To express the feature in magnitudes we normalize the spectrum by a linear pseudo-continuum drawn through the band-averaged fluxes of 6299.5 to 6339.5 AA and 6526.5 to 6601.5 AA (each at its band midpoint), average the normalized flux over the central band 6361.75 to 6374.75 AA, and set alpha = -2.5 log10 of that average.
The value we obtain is 0.03 mag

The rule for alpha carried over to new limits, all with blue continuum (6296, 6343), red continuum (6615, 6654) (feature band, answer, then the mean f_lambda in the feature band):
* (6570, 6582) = 0.013 mag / 50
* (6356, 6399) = 0.031 mag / 47.2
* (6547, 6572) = -0.017 mag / 51.2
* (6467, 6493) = -0.049 mag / 51.9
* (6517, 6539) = -0.055 mag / 52.7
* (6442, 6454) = -0.005 mag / 49.5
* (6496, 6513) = -0.004 mag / 50.1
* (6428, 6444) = 0.022 mag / 48.2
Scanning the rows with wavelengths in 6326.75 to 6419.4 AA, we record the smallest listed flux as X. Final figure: 41.83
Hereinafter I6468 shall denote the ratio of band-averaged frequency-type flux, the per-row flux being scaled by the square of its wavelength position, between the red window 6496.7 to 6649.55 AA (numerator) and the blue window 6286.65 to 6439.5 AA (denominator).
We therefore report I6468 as 1.1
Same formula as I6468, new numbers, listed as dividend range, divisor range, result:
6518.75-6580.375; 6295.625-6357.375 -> 1.15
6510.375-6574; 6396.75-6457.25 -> 1.10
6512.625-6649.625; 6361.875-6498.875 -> 1.10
